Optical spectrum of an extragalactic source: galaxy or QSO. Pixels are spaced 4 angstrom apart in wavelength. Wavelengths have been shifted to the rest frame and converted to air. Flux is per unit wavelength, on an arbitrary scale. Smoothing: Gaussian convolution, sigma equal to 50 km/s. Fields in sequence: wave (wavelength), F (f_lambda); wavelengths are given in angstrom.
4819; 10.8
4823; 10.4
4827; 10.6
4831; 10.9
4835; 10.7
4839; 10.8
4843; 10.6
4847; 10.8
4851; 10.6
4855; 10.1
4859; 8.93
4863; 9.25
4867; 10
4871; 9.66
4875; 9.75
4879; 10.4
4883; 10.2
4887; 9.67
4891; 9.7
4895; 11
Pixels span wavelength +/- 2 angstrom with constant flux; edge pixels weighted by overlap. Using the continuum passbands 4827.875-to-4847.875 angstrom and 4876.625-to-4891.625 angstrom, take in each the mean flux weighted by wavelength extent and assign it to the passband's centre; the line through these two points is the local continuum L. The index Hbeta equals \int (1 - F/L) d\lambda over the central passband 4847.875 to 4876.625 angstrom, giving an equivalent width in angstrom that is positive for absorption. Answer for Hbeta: 1.57 angstrom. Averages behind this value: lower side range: 10.7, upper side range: 10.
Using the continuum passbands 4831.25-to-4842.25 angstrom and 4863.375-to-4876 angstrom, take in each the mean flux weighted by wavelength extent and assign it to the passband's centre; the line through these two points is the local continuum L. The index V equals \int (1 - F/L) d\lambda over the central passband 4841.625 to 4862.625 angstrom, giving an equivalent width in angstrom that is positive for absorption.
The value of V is 0.3 angstrom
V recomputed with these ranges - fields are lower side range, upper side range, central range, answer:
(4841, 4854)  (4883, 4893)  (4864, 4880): 0.37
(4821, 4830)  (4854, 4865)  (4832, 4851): -1.40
